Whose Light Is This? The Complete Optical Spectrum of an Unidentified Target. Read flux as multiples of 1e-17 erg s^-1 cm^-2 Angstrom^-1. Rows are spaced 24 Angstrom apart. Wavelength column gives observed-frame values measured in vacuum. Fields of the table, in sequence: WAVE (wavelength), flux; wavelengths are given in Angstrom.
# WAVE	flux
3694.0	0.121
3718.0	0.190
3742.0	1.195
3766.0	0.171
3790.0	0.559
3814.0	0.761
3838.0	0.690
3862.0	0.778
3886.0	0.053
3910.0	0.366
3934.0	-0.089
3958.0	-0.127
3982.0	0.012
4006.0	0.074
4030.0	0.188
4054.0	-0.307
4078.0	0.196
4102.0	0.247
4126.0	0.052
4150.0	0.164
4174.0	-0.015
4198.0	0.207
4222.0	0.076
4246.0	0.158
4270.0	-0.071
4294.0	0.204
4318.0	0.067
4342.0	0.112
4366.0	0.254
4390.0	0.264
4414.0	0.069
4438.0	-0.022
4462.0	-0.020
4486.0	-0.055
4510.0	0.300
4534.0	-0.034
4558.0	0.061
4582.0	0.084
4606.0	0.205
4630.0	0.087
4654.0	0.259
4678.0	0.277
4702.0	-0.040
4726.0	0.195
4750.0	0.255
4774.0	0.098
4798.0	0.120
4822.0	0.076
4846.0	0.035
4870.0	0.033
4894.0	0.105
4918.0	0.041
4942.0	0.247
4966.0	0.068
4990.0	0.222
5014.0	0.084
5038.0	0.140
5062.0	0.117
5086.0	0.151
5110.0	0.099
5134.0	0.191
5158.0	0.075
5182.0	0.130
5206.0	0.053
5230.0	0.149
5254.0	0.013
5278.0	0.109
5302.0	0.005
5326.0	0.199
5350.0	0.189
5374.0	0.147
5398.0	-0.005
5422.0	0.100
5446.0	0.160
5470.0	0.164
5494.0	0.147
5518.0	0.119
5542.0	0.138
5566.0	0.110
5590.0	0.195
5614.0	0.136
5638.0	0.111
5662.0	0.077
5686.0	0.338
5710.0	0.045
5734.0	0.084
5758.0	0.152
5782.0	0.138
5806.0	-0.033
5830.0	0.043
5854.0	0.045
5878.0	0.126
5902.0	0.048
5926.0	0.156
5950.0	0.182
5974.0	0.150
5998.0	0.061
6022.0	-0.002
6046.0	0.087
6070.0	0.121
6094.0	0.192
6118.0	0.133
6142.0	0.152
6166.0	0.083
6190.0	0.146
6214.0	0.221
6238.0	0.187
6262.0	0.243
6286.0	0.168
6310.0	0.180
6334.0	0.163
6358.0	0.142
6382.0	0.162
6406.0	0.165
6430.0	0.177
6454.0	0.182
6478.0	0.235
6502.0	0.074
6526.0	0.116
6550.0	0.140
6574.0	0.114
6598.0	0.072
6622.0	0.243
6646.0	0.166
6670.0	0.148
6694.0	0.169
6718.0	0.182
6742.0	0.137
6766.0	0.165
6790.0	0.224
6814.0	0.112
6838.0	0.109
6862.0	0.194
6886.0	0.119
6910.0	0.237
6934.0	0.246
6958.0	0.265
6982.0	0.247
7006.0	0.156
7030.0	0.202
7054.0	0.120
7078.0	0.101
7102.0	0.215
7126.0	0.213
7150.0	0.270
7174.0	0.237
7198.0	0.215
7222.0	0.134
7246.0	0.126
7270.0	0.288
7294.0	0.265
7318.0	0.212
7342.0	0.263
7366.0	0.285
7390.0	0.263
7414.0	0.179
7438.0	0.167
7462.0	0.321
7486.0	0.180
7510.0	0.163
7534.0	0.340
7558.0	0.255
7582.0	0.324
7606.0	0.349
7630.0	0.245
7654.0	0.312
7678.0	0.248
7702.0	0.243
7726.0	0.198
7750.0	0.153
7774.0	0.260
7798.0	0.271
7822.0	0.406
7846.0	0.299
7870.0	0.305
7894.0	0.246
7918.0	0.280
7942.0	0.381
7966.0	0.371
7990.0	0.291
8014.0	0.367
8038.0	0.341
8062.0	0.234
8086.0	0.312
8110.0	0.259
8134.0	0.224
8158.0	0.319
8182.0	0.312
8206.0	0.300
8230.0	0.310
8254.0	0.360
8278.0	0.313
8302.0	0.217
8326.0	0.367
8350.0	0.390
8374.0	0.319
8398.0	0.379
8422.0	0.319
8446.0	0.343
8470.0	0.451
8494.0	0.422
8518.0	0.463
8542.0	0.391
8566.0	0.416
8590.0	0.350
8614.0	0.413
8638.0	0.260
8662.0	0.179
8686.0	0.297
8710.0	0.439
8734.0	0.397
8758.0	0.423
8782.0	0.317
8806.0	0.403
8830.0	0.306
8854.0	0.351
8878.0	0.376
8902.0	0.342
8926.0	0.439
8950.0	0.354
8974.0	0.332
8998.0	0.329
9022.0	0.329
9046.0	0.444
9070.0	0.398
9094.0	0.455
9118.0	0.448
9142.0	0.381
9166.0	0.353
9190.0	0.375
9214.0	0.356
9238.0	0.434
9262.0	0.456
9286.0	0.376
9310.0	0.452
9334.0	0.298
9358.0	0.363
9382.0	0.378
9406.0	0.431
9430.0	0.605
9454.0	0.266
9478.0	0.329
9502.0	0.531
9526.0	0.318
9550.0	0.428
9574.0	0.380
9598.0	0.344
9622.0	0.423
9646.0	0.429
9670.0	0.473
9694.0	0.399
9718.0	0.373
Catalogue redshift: 0.89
